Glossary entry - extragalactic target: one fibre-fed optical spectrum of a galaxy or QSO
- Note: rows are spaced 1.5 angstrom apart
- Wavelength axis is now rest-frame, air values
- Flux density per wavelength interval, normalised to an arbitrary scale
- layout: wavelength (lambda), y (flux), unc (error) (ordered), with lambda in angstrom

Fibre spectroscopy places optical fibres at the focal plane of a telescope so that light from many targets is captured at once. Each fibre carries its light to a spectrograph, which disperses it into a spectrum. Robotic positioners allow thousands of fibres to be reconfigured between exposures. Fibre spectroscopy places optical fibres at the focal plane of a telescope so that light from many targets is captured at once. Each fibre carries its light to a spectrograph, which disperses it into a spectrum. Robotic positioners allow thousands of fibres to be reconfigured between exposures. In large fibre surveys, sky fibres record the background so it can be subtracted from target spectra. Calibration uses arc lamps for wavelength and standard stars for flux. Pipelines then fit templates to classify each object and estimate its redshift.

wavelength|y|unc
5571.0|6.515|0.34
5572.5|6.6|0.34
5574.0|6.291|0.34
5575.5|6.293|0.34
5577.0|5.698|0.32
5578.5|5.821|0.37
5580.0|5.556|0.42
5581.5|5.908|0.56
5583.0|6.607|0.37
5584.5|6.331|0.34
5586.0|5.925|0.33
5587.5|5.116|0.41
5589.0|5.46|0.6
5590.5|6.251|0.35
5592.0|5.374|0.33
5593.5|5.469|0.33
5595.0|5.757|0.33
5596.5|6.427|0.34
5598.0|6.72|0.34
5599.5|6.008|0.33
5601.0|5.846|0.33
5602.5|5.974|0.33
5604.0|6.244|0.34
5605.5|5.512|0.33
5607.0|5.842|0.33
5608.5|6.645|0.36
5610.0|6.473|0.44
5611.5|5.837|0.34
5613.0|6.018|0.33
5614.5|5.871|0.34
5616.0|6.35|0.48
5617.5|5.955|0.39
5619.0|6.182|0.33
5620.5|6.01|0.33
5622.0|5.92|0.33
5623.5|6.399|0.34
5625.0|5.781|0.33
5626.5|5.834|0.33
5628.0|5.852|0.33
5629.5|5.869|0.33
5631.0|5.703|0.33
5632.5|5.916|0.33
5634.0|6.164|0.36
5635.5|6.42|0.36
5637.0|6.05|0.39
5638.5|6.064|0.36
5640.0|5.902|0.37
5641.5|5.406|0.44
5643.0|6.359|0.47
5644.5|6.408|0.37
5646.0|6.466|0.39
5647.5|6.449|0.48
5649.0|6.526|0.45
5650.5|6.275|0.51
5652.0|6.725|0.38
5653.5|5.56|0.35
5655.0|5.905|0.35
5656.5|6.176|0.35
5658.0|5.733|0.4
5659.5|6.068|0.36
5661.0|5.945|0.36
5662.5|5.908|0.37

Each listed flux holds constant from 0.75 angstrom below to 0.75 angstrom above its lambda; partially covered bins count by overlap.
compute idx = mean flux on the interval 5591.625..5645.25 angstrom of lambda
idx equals 6.02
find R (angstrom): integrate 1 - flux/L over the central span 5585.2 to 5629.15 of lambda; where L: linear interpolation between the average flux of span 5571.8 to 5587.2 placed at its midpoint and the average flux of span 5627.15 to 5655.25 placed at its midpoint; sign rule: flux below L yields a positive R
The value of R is 0.9 angstrom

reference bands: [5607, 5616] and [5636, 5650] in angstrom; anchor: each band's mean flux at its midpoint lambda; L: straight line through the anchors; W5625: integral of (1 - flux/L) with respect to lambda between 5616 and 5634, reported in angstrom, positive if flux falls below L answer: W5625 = 0.57 angstrom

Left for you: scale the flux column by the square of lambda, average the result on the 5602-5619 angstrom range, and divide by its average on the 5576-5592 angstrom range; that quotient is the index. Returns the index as 1.05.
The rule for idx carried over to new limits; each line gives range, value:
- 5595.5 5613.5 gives 6.13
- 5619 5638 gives 6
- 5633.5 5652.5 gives 6.24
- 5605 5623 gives 6.06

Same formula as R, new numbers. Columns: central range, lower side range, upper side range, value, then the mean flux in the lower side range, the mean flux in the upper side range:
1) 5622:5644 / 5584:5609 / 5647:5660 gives 0.3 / 5.92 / 6.15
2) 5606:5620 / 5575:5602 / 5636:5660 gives -0.3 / 5.92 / 6.13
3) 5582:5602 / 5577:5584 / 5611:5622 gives 0.1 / 5.96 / 6.03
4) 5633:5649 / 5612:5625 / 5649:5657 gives -0.1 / 6.07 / 6.16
